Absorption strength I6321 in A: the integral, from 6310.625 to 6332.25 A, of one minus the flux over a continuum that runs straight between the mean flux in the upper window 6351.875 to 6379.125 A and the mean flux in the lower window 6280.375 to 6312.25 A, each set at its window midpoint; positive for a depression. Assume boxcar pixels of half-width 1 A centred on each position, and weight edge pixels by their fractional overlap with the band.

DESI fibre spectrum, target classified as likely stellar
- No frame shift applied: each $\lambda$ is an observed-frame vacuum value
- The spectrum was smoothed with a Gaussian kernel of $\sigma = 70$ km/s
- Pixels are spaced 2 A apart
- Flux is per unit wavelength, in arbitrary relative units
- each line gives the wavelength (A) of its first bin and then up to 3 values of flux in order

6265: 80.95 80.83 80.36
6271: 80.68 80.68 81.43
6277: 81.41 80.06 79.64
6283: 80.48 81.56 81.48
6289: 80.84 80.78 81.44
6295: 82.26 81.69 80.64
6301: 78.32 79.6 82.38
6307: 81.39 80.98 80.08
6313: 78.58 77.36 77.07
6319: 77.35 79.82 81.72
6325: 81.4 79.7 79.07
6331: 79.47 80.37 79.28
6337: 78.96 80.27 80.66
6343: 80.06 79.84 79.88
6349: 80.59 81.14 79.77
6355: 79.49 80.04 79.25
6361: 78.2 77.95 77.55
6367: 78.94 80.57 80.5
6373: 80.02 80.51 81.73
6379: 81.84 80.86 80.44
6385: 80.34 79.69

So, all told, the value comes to 0.32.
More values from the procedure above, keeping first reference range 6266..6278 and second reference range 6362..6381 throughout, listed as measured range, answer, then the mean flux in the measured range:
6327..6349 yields 0.1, 79.8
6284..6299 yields -0.1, 81.4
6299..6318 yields 0.2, 79.6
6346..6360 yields 0.0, 80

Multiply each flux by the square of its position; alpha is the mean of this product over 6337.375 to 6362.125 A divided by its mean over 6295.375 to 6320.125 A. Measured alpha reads 1.0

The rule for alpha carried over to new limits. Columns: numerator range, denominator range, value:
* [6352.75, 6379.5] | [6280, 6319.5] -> 1.01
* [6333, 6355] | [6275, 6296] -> 1.01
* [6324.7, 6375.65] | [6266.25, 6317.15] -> 1.01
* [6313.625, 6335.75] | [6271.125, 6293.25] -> 0.99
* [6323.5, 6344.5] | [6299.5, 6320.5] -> 1.02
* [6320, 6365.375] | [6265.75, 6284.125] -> 1.01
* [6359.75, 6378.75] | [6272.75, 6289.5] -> 1.01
